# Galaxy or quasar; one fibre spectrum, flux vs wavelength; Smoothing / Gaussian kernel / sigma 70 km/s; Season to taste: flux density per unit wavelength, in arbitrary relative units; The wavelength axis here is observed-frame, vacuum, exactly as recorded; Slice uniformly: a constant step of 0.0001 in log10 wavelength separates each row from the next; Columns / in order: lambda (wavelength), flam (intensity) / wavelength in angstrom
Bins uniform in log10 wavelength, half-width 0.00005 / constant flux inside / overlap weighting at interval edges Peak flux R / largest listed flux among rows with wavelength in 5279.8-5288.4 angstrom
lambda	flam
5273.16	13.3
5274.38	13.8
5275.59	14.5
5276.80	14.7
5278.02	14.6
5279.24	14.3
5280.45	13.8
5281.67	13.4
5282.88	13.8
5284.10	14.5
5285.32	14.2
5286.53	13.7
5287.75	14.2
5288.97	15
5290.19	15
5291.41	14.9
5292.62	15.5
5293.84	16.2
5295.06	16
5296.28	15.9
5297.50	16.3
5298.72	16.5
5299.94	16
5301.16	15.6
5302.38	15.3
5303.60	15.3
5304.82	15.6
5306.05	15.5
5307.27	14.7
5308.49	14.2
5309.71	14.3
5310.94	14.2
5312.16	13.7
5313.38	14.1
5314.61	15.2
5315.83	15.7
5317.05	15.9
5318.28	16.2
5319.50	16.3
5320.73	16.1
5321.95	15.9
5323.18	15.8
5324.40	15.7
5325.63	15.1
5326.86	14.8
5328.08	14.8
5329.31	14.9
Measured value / 14.5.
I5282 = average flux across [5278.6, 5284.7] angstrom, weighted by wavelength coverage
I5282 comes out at 14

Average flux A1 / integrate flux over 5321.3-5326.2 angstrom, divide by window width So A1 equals 15.6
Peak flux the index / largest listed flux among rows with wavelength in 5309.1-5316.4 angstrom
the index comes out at 15.7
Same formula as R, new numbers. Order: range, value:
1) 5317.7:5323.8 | 16.3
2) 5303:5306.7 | 15.6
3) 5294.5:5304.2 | 16.5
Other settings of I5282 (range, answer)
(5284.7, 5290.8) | 14.4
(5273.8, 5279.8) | 14.4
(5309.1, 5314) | 14.1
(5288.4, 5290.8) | 15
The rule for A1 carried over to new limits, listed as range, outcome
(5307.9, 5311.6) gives 14.2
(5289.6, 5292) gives 14.9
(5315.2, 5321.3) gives 16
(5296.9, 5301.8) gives 16.1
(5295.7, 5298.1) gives 16.1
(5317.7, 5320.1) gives 16.3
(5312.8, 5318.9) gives 15.4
